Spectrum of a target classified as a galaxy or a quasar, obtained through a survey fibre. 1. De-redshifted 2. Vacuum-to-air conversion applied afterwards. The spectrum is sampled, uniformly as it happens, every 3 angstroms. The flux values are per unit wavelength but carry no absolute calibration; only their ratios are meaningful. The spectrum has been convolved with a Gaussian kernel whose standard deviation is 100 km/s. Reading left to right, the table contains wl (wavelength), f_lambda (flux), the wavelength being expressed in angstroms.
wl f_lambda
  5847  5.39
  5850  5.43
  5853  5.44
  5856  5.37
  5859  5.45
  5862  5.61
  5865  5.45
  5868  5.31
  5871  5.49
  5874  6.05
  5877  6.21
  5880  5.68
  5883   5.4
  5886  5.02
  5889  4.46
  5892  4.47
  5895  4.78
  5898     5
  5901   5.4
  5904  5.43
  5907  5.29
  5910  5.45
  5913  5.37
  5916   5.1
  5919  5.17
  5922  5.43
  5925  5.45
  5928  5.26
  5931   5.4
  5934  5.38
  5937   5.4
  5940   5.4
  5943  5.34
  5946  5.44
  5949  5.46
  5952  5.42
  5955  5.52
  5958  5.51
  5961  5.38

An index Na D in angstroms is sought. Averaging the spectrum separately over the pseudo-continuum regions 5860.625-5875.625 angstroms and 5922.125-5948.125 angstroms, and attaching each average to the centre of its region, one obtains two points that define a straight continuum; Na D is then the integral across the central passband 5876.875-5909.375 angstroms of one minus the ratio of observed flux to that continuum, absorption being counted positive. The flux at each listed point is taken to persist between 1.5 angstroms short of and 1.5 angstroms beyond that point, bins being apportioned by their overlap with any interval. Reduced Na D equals 2.1 angstroms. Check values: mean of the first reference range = 5.59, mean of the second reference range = 5.39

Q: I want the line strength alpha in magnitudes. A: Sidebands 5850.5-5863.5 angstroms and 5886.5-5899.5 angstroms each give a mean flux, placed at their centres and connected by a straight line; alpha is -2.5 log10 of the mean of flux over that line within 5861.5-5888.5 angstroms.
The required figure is -0.09 mag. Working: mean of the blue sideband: 5.46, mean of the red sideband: 4.7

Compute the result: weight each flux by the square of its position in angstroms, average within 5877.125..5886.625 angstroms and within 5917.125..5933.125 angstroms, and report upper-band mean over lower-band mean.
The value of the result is 0.98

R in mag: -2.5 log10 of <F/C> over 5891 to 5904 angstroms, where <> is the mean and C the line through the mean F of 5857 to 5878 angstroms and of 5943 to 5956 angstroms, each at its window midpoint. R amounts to 0.12 mag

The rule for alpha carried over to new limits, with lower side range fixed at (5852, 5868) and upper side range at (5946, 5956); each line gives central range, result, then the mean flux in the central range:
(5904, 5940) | 0.02 mag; 5.34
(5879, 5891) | 0.07 mag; 5.09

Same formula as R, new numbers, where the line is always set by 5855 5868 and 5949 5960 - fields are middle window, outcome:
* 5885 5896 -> 0.172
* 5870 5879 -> -0.090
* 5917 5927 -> 0.027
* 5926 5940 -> 0.021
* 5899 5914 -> 0.018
